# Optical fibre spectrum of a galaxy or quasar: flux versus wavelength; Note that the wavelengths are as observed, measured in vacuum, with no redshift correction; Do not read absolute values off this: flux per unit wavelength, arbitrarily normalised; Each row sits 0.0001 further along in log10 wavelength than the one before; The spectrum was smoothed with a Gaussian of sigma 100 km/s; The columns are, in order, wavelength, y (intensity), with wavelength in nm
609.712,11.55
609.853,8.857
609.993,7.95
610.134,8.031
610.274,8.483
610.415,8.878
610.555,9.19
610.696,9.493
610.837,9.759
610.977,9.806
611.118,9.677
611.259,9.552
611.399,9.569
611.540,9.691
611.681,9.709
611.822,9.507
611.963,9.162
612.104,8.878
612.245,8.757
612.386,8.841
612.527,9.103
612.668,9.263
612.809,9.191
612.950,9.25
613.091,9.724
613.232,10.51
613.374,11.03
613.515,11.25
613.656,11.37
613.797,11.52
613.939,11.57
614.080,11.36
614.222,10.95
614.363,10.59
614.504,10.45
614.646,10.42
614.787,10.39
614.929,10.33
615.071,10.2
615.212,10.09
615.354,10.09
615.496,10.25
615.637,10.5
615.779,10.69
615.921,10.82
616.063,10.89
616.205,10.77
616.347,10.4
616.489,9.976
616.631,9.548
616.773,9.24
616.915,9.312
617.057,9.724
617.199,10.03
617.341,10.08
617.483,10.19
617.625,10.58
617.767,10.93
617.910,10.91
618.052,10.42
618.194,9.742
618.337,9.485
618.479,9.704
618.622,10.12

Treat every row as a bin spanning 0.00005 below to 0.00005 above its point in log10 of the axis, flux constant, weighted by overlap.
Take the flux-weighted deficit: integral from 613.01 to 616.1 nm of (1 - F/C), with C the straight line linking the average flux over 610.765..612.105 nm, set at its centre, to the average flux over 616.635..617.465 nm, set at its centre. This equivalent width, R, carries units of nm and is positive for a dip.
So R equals -0.33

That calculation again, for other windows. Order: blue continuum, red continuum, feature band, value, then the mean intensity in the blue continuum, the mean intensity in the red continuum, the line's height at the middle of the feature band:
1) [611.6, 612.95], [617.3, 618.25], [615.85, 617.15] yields 0.01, 9.16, 10.4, 10.1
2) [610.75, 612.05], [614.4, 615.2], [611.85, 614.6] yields -0.04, 9.59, 10.4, 10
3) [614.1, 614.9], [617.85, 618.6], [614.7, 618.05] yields 0.02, 10.6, 10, 10.3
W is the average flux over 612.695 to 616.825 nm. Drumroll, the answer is 10.5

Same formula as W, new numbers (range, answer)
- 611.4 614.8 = 10.1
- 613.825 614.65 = 11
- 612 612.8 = 8.99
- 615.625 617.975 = 10.3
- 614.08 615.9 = 10.5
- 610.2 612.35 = 9.33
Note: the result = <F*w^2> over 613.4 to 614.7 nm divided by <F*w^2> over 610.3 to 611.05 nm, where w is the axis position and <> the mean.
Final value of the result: 1.19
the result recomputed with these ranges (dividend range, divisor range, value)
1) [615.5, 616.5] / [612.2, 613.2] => 1.16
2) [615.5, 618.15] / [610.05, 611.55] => 1.13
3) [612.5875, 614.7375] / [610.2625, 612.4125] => 1.14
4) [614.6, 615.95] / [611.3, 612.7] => 1.13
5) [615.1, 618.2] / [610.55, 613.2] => 1.11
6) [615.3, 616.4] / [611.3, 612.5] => 1.15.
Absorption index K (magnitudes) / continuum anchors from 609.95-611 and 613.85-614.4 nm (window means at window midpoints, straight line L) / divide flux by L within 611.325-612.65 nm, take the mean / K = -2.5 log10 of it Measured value 0.07 mag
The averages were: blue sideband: 8.94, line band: 9.25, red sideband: 11.2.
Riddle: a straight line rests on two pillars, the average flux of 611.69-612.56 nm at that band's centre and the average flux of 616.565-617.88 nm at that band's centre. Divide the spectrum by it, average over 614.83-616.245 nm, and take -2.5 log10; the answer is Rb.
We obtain -0.082 mag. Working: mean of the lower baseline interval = 9.08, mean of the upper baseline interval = 9.99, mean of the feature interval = 10.4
